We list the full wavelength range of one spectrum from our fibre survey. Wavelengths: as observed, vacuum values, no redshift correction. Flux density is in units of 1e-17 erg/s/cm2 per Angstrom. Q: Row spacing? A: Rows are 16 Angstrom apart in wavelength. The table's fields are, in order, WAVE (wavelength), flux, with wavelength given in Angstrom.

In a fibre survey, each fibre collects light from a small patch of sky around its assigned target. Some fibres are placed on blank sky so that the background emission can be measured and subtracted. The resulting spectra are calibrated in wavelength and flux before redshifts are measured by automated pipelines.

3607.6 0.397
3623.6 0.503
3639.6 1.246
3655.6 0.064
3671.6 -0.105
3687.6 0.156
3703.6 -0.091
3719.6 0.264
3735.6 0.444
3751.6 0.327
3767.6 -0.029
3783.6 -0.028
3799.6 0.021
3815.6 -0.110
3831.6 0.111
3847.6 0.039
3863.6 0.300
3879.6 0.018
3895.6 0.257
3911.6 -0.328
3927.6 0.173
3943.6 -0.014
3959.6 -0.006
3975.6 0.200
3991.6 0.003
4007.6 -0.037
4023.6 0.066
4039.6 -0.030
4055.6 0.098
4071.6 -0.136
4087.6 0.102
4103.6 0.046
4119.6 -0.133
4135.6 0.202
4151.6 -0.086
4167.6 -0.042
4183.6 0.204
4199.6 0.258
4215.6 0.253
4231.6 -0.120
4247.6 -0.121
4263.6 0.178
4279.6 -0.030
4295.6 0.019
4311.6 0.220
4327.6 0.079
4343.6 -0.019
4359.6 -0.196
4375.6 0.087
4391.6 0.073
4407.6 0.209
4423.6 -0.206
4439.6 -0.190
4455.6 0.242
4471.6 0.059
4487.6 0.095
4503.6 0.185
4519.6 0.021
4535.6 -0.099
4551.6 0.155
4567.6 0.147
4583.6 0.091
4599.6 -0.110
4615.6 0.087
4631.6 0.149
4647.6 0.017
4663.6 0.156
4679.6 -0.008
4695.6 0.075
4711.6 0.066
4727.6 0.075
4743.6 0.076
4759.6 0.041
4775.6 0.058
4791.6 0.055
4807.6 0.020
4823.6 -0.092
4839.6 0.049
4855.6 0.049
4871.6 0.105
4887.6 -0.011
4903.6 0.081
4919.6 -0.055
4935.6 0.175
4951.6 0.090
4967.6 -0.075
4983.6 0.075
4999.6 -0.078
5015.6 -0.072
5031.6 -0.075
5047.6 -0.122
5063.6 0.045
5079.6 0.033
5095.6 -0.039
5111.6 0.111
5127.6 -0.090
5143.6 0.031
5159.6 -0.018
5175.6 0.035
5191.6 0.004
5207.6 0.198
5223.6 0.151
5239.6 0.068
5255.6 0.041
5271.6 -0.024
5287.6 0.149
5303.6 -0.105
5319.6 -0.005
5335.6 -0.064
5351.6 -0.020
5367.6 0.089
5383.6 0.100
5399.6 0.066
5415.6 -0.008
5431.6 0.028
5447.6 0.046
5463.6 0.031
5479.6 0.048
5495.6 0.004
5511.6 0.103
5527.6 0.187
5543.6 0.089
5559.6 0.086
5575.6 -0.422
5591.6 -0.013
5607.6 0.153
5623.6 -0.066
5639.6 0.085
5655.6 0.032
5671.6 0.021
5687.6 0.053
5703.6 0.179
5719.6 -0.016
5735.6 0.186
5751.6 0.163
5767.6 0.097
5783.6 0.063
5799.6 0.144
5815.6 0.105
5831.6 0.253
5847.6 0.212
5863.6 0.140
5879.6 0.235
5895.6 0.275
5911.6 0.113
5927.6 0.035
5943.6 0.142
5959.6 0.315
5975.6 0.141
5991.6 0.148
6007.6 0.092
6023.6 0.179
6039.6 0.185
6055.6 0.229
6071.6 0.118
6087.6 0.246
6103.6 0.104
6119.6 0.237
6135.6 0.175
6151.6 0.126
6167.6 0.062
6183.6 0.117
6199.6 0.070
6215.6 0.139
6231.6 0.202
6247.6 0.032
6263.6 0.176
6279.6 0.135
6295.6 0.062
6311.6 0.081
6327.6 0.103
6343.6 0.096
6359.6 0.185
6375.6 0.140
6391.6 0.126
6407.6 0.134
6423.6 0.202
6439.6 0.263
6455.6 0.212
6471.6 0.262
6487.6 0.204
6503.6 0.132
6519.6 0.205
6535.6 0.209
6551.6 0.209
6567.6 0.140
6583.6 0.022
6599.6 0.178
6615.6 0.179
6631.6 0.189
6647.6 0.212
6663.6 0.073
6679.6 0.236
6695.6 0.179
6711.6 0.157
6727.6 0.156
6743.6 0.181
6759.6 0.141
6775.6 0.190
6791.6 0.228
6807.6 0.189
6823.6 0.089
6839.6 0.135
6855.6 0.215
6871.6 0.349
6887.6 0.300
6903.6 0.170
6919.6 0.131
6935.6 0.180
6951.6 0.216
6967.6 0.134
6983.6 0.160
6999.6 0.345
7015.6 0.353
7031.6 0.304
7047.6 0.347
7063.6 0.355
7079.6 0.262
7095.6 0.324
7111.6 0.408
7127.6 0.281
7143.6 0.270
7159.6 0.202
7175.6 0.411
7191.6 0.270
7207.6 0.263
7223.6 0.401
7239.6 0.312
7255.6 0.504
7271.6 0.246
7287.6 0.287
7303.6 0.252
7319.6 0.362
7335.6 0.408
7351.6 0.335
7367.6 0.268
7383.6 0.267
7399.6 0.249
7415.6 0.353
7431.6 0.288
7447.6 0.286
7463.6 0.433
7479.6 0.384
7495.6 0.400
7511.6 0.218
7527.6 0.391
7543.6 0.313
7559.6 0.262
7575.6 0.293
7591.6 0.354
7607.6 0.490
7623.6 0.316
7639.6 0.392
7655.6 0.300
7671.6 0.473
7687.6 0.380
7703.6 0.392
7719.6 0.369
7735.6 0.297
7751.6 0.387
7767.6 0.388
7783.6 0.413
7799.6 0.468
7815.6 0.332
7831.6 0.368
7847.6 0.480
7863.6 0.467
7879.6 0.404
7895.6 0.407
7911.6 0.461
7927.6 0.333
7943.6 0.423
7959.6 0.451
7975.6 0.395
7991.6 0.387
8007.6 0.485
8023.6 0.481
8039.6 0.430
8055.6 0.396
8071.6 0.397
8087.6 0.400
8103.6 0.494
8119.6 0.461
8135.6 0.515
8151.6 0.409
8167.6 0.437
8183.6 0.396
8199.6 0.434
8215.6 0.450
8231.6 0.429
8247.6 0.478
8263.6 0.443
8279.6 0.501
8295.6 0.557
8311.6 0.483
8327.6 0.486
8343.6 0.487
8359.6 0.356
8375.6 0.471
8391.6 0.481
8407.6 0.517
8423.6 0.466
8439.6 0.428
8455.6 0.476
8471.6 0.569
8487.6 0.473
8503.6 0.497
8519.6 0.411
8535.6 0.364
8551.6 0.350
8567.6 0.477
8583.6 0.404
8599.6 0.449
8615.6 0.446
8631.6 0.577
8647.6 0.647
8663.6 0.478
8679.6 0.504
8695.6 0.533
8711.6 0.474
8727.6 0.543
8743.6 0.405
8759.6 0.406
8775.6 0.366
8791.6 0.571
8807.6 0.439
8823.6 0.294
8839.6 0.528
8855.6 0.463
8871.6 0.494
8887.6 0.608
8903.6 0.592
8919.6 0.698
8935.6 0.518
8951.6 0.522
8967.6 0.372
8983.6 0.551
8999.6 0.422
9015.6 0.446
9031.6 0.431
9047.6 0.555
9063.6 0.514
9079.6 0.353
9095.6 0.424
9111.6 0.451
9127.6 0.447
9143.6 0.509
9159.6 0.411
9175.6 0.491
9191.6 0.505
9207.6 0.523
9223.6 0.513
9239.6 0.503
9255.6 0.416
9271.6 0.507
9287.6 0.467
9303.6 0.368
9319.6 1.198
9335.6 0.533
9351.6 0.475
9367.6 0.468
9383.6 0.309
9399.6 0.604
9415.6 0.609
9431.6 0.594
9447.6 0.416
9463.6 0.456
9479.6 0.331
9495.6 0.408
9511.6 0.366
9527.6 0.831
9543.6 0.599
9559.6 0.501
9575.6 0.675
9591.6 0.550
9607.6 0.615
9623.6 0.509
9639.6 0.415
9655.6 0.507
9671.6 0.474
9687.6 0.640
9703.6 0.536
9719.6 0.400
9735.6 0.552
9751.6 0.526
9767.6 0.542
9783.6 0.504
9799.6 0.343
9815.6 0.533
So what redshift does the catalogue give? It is 0.756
